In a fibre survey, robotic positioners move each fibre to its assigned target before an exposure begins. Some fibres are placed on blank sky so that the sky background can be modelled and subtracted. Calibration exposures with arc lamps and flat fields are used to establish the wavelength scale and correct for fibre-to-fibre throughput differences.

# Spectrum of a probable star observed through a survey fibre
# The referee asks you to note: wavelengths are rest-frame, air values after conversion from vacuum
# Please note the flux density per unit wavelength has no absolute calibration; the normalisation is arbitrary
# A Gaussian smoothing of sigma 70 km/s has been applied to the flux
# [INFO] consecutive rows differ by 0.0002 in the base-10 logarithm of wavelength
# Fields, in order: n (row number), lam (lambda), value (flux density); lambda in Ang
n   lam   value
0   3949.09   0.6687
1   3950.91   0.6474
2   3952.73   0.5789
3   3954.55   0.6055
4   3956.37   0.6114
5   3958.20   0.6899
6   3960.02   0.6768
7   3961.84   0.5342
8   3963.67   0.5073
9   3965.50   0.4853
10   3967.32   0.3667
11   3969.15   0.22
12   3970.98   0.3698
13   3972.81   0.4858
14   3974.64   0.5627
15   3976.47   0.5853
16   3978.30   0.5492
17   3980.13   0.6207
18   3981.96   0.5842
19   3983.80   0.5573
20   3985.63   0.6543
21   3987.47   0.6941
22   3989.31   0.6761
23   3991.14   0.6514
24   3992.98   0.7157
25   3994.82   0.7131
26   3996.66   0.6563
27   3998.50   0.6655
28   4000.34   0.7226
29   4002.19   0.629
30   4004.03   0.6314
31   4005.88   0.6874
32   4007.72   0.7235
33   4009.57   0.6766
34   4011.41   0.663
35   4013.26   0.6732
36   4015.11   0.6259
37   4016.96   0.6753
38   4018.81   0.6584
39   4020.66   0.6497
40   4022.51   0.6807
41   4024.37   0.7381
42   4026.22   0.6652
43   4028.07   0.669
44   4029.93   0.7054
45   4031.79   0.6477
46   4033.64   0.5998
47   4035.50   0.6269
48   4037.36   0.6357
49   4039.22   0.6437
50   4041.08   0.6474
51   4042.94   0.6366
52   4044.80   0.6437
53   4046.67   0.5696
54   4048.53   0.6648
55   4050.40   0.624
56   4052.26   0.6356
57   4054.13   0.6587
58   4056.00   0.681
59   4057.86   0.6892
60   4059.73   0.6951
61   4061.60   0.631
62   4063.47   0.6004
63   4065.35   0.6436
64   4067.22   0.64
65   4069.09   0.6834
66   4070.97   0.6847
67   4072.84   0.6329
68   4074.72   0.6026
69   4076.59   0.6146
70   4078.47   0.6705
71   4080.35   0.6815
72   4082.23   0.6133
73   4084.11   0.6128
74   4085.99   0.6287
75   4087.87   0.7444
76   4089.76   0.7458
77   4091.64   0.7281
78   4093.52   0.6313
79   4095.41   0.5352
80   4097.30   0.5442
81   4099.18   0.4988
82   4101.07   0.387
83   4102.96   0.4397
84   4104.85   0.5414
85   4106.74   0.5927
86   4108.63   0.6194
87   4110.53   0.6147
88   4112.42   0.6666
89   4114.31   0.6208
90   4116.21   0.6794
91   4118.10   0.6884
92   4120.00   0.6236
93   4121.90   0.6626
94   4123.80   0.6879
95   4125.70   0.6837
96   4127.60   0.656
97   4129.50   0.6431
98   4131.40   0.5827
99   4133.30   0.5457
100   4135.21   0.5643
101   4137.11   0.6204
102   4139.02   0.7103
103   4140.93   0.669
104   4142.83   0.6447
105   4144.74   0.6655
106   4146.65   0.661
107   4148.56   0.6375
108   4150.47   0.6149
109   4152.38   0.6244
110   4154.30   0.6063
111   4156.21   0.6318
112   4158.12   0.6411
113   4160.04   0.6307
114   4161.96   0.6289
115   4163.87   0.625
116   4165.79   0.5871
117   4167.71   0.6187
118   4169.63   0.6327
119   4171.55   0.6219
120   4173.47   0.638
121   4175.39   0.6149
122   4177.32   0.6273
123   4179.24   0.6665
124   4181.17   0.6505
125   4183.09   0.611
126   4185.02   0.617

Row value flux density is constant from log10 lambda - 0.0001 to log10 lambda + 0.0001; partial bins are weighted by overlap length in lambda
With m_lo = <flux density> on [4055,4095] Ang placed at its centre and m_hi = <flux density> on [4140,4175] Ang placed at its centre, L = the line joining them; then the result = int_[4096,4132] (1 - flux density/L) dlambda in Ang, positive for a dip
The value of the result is 2.5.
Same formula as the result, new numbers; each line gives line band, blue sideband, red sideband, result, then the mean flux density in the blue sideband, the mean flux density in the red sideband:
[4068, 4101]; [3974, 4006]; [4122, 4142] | 0.37 Ang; 0.642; 0.638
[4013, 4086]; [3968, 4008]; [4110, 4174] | -3.87 Ang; 0.604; 0.636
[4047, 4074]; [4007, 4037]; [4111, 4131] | 0.44 Ang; 0.666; 0.658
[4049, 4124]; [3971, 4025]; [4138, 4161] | 1.76 Ang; 0.644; 0.644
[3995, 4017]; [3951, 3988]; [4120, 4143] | -3.96 Ang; 0.548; 0.638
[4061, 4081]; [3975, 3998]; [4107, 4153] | -0.15 Ang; 0.637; 0.641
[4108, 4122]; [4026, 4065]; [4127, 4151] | -0.24 Ang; 0.646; 0.632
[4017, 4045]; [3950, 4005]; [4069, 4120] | -2.59 Ang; 0.588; 0.618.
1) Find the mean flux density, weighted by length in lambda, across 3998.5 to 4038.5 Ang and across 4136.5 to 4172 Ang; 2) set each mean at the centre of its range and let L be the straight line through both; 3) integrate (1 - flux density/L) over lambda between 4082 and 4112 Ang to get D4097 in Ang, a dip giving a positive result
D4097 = 2.6 Ang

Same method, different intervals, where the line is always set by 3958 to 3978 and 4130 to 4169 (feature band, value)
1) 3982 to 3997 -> -4.5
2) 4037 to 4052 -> -2.3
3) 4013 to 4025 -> -3.2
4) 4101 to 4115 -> 0.6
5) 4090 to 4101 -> 0.1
